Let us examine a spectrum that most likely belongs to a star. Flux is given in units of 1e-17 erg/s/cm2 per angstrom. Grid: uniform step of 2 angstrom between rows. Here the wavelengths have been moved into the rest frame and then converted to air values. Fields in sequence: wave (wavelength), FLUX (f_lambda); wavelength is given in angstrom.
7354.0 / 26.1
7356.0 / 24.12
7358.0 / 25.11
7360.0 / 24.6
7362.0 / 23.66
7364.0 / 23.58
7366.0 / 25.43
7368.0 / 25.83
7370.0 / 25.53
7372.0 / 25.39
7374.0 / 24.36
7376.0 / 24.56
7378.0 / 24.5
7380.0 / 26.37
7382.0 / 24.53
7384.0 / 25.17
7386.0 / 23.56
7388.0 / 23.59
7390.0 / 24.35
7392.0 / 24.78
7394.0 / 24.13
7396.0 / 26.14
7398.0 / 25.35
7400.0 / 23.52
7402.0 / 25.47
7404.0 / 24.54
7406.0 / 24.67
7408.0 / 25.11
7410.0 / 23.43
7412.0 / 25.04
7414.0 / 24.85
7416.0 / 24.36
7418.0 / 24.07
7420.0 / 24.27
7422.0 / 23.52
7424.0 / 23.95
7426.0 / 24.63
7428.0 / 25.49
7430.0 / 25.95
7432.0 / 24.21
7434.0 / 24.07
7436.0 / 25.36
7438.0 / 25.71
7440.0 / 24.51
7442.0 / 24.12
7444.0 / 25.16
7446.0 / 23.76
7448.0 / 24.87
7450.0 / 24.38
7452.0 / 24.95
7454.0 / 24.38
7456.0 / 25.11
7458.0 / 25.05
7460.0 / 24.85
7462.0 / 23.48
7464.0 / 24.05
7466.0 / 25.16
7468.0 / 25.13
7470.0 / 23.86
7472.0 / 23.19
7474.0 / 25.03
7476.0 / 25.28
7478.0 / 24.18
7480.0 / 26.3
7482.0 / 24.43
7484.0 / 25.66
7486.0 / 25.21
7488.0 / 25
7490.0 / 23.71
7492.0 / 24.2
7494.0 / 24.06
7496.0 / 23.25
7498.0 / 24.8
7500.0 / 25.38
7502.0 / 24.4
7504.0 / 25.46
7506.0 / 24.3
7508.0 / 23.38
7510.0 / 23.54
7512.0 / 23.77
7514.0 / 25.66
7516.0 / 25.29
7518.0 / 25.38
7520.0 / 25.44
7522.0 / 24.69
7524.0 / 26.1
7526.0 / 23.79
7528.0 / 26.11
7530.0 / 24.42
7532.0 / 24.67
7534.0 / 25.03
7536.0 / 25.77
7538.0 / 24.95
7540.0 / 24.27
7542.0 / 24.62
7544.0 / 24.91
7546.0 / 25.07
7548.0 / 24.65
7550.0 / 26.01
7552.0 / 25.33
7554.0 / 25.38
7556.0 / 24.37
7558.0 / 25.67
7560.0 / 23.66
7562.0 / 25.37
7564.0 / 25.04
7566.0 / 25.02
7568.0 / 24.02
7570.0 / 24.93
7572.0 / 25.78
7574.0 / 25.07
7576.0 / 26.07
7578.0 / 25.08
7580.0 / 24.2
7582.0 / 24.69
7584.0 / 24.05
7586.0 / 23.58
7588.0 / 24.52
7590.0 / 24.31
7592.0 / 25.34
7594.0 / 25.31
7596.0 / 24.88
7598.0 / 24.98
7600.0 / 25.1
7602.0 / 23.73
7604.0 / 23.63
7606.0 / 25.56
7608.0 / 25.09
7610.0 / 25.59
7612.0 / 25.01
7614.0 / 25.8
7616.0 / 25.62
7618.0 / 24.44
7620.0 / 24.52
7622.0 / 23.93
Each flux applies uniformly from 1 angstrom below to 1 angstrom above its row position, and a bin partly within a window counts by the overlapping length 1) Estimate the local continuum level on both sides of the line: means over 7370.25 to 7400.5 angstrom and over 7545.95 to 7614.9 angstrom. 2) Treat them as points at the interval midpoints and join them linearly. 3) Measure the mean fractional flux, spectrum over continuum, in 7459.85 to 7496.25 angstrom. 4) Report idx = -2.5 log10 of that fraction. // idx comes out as 0.01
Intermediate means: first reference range 24.7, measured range 24.5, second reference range 24.9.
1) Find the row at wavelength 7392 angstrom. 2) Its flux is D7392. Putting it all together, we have 24.78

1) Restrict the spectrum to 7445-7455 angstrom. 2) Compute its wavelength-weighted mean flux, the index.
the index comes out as 24.5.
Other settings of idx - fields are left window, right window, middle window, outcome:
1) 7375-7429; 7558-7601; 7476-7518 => 0.004 mag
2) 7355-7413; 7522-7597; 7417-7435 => 0.013 mag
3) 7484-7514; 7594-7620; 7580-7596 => 0.014 mag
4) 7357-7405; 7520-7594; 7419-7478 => 0.010 mag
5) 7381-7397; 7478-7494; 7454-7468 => 0.005 mag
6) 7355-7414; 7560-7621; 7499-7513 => 0.021 mag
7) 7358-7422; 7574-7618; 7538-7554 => -0.008 mag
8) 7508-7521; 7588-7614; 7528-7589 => -0.003 mag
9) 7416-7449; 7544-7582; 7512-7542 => -0.006 mag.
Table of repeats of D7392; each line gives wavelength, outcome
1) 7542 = 24.62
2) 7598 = 24.98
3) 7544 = 24.91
